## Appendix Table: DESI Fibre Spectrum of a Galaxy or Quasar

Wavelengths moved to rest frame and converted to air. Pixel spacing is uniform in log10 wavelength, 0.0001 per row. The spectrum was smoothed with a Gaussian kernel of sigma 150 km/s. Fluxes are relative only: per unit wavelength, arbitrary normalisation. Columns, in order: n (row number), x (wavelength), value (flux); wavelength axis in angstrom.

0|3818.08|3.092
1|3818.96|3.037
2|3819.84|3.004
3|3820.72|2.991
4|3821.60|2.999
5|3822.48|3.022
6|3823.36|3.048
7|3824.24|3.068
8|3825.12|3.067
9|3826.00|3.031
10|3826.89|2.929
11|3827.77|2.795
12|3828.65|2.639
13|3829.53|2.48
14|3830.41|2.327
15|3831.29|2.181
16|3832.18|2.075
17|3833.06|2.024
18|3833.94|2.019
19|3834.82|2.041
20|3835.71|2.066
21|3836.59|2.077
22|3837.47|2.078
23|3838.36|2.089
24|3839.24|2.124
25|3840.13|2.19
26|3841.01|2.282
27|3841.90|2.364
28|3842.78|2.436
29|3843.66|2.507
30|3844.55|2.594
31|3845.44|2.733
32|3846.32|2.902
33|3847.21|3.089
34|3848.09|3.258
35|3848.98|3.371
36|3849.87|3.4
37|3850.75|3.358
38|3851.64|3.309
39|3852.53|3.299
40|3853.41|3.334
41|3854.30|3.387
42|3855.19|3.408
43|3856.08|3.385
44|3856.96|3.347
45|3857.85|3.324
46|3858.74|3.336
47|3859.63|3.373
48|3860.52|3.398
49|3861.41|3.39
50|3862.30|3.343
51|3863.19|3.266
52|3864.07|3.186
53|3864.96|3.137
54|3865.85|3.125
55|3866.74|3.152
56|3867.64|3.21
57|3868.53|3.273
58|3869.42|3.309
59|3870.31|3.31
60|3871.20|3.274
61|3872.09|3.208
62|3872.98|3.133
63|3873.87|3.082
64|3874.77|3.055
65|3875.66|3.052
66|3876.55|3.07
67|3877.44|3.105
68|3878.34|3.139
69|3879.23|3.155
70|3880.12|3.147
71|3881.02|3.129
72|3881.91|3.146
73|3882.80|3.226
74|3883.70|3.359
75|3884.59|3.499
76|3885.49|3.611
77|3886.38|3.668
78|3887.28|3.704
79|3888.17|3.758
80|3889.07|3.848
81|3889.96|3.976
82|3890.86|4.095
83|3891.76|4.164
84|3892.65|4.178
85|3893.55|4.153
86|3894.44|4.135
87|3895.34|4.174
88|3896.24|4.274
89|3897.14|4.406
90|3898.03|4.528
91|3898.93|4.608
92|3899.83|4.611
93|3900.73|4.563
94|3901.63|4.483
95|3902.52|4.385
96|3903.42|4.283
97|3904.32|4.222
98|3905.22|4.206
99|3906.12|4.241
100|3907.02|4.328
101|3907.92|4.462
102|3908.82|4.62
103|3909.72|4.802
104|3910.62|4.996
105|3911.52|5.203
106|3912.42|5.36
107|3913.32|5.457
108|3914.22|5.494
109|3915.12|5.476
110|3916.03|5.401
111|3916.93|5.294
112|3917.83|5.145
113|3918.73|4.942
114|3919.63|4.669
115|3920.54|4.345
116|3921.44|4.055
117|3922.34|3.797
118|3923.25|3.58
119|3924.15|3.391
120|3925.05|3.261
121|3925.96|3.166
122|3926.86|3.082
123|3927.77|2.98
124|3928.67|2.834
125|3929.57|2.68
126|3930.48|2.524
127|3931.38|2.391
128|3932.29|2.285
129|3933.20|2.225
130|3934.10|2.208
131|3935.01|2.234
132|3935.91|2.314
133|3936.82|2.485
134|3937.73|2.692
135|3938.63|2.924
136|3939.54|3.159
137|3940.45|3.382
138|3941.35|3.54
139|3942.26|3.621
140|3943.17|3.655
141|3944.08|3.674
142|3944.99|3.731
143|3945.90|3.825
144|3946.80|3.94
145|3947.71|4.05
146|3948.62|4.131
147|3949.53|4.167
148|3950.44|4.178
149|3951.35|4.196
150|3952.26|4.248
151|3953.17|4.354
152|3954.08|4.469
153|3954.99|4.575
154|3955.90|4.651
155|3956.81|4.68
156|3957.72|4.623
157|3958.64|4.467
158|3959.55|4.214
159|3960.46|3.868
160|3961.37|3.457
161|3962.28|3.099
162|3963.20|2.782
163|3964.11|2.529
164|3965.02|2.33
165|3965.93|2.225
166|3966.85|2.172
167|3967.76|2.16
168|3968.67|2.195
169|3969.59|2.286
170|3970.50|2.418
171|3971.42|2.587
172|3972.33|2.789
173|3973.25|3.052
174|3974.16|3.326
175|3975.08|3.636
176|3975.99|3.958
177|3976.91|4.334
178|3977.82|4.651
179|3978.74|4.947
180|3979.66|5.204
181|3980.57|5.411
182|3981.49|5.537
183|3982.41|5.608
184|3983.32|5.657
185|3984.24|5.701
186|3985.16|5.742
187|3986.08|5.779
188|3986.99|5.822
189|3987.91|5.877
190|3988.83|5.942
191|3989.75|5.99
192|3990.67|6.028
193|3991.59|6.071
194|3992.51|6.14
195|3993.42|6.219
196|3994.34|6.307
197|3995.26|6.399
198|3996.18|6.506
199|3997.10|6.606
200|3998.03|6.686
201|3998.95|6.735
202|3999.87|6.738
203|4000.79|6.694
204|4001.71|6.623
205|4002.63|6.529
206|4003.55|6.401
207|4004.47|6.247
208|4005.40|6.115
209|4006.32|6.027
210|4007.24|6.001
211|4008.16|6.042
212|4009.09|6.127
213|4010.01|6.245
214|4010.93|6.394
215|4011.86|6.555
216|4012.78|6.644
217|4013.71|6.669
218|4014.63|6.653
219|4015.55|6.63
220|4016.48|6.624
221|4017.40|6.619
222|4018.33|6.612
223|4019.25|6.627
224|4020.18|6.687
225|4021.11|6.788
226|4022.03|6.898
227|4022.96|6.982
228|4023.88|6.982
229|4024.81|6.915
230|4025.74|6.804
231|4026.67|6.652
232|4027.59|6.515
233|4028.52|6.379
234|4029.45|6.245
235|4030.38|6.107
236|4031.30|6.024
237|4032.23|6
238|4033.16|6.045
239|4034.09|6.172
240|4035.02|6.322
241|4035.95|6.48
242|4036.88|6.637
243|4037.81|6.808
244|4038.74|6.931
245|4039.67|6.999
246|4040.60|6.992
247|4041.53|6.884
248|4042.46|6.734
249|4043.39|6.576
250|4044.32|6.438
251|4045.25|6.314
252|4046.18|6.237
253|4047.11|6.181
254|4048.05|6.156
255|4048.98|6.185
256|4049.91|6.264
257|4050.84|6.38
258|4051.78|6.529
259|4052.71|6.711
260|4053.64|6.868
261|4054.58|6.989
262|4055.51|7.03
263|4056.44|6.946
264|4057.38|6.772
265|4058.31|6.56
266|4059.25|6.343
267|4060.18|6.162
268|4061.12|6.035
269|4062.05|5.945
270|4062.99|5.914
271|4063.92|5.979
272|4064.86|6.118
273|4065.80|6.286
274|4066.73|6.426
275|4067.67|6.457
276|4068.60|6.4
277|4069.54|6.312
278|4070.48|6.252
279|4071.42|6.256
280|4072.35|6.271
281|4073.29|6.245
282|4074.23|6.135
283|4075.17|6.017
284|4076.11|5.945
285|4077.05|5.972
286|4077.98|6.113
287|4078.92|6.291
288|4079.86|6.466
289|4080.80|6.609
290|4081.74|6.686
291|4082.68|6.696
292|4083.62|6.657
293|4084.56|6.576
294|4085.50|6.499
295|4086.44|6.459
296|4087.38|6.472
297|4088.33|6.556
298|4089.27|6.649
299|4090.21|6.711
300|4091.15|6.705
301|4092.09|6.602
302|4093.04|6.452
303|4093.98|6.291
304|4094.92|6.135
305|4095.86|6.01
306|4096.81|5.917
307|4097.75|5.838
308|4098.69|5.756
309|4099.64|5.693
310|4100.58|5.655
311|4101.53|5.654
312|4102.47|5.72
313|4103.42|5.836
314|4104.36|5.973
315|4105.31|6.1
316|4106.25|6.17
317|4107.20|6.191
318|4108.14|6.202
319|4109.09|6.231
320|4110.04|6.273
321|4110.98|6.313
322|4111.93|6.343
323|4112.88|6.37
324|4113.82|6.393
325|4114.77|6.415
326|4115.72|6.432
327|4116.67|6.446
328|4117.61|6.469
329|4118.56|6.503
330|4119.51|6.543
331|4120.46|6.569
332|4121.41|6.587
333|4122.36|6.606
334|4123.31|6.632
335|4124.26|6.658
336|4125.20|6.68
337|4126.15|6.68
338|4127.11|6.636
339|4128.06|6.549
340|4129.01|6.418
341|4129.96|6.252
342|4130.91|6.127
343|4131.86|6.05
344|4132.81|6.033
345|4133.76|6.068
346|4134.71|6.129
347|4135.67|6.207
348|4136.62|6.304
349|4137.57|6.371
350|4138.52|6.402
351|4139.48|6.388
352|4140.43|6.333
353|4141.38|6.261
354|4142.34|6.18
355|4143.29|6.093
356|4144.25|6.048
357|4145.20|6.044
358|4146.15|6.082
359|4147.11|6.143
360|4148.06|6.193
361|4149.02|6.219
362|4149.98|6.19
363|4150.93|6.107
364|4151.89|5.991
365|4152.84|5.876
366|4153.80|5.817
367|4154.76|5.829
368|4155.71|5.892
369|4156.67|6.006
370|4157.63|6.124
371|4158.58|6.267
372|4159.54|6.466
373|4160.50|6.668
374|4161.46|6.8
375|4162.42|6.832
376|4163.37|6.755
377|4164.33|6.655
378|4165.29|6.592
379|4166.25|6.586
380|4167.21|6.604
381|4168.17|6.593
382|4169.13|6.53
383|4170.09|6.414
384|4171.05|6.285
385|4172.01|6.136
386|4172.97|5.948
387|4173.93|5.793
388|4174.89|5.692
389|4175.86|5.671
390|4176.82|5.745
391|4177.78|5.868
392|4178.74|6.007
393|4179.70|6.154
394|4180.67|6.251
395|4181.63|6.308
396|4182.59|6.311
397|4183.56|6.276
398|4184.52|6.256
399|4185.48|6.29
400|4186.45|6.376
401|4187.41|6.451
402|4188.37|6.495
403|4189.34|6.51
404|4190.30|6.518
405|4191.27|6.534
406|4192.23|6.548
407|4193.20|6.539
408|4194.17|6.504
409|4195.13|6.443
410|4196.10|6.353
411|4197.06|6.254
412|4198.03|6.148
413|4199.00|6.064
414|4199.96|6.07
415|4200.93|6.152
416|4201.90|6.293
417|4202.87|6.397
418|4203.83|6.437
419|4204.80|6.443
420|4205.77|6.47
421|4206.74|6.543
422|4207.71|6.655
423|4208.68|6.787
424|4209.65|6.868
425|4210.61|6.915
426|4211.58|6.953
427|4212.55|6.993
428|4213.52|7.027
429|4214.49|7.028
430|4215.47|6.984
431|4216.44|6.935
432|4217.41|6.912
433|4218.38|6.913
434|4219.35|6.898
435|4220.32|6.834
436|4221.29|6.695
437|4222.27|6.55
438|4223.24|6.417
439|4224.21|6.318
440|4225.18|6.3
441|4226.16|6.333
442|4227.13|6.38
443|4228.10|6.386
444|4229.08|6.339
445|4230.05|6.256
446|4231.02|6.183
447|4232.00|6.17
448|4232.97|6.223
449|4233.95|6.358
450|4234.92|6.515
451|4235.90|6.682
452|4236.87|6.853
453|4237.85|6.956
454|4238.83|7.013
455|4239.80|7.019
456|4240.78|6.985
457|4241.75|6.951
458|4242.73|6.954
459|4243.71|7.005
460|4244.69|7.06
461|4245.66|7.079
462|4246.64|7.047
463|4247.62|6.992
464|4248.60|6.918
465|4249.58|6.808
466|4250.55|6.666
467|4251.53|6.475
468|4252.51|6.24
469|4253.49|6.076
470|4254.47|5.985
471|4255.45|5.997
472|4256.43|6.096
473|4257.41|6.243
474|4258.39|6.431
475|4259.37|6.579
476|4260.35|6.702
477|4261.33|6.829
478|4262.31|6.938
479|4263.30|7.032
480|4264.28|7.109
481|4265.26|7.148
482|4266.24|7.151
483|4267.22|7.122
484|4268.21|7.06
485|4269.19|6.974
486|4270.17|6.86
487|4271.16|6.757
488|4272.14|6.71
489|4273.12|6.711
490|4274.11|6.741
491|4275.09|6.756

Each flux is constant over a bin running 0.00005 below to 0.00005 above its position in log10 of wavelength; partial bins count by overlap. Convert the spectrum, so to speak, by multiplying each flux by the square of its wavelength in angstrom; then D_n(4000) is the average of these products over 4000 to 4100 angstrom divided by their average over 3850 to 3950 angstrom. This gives 1.88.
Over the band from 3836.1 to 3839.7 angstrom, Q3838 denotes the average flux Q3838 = 2.09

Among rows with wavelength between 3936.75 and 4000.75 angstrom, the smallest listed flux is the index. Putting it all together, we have 2.16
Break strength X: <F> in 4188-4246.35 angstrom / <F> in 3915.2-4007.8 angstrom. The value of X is 1.5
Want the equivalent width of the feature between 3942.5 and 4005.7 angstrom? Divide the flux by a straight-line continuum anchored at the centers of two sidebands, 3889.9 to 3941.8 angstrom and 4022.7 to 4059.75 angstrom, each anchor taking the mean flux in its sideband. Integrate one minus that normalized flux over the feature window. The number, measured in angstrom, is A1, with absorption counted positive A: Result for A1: 6.61 angstrom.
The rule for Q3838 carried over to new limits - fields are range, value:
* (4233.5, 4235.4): 6.45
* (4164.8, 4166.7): 6.58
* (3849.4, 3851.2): 3.38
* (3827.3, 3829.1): 2.73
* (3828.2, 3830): 2.56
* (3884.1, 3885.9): 3.55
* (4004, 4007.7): 6.1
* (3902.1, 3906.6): 4.26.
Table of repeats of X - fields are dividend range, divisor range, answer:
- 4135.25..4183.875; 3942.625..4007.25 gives 1.32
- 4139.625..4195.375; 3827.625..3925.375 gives 1.77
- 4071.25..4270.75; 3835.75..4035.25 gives 1.49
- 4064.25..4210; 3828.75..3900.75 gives 1.97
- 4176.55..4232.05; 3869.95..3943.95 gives 1.72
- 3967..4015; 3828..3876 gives 1.88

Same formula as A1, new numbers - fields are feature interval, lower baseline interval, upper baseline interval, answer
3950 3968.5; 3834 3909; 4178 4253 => 2.45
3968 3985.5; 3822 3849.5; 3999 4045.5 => 4.58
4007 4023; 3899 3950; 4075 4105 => -4.24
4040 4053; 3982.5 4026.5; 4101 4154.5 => -0.27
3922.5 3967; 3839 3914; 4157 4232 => 8.80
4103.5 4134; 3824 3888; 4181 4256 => -4.31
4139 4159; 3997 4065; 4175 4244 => 1.24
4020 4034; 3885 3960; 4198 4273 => -4.72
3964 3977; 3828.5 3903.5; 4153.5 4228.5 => 4.59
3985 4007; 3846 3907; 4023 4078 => -2.91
